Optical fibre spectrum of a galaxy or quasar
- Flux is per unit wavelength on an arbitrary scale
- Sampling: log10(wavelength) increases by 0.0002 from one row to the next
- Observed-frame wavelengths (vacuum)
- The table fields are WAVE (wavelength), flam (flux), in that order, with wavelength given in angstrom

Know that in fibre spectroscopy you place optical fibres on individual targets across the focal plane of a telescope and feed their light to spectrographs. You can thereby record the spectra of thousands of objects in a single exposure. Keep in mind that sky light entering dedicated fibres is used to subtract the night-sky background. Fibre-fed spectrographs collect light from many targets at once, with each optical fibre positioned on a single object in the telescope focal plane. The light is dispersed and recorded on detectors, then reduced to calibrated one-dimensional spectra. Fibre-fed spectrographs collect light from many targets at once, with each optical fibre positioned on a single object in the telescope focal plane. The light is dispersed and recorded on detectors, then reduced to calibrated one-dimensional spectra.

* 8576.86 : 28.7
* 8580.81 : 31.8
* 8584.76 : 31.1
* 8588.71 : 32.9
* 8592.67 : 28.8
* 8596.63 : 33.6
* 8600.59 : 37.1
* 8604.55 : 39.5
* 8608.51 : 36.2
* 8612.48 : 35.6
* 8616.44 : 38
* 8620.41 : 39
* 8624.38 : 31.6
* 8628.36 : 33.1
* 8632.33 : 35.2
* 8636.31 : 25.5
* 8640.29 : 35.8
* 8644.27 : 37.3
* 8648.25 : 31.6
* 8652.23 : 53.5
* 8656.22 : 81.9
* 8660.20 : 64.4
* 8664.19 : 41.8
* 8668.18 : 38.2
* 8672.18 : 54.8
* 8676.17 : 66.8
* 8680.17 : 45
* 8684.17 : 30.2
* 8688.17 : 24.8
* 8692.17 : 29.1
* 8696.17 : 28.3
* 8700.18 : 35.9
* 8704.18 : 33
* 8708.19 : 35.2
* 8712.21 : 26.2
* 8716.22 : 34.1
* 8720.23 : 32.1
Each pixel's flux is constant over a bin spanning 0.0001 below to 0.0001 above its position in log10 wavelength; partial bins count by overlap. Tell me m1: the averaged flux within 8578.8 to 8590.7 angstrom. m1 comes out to 31.9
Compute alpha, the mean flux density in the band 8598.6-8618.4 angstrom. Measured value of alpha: 37.3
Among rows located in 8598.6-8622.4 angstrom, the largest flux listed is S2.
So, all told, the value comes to 39.5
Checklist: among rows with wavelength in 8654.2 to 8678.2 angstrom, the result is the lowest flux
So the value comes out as 38.2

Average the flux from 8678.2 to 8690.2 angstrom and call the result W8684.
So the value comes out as 33.3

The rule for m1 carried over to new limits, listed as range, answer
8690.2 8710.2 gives 32.3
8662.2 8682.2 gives 49.3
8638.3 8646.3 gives 36.5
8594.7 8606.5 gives 36.7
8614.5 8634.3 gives 35.4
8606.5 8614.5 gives 36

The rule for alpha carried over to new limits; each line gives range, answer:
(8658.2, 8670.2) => 48.2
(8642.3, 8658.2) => 51.1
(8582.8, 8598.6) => 31.6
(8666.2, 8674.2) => 46.6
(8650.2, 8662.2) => 66.5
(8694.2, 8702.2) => 32.1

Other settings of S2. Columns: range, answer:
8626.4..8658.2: 81.9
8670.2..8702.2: 66.8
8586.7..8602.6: 37.1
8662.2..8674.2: 54.8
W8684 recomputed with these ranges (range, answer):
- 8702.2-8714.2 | 31.4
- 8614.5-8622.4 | 38.5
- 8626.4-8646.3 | 33.4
